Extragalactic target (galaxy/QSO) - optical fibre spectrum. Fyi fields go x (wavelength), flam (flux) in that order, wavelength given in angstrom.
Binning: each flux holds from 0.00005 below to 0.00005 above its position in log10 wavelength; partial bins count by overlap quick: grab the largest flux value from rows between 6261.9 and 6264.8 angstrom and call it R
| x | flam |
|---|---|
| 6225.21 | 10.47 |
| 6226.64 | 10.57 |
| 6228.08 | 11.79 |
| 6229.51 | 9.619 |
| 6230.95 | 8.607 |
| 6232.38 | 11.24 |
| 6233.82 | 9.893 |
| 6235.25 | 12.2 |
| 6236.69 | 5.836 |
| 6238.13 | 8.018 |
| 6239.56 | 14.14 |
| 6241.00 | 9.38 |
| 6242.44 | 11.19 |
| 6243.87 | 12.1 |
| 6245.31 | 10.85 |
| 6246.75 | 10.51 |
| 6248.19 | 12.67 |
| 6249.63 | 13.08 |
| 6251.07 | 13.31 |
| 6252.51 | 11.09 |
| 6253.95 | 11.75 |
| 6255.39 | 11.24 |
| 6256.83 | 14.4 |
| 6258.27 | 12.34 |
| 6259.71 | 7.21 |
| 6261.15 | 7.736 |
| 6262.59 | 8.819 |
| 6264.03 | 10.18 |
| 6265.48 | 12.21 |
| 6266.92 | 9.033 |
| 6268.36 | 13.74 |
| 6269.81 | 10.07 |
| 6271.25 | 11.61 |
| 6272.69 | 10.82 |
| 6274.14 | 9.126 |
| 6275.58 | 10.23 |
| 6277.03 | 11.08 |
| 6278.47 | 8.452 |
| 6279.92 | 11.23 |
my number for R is 10.18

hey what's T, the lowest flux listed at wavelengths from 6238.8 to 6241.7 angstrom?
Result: 9.38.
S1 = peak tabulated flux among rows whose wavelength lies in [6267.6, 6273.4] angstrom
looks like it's 13.74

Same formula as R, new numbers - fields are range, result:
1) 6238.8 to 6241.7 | 14.14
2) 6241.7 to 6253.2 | 13.31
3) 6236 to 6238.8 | 8.018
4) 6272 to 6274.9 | 10.82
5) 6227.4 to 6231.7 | 11.79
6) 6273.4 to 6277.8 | 11.08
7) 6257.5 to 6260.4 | 12.34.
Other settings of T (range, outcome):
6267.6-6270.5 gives 10.07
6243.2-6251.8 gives 10.51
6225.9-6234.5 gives 8.607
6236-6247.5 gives 5.836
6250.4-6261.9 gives 7.21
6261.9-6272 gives 8.819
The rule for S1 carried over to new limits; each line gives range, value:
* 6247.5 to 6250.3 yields 13.08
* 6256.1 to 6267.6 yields 14.4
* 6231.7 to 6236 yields 12.2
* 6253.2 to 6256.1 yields 11.75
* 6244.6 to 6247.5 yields 10.85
